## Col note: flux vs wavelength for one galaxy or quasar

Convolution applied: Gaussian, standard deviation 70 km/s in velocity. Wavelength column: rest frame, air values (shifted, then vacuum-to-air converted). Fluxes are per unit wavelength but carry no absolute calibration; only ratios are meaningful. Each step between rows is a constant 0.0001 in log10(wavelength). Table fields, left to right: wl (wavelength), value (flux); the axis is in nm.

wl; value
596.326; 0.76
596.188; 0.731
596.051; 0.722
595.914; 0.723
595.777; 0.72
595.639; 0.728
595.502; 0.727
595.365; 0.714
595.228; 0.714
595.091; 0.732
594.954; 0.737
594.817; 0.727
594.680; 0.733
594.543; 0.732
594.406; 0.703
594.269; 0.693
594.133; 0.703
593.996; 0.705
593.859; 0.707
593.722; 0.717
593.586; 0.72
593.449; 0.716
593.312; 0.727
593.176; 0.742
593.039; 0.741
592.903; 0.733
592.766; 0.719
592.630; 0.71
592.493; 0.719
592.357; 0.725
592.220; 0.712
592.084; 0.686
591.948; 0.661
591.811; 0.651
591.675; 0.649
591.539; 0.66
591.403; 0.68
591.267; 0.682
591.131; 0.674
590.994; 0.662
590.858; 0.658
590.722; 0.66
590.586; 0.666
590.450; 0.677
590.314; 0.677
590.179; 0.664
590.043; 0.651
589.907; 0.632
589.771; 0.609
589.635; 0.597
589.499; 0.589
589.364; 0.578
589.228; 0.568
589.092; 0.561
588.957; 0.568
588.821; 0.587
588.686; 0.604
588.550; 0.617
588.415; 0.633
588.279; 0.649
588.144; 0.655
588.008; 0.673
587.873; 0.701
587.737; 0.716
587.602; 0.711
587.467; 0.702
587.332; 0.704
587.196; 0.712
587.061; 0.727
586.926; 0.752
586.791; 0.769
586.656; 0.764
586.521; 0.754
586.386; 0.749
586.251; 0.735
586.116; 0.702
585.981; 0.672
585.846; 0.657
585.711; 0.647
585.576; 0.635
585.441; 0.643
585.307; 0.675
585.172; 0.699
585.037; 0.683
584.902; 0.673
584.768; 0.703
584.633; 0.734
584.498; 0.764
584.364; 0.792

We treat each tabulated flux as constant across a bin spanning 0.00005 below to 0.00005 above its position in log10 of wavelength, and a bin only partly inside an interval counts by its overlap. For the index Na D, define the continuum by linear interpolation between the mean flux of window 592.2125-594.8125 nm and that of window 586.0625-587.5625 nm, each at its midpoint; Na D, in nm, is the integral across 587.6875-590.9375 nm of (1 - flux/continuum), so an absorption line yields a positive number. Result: 0.427 nm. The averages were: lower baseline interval 0.734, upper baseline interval 0.719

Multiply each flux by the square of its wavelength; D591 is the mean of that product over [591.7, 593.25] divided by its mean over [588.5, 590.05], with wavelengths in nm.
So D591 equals 1.20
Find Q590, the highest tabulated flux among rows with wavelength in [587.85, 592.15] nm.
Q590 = 0.701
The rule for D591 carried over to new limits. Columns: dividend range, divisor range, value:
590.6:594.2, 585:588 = 1.01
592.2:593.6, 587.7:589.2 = 1.17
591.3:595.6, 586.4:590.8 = 1.09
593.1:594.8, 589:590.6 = 1.17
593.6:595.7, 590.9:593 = 1.05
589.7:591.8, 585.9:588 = 0.92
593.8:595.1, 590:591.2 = 1.09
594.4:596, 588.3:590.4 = 1.21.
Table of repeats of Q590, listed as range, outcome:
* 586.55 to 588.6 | 0.769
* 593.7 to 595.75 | 0.737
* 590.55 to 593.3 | 0.742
